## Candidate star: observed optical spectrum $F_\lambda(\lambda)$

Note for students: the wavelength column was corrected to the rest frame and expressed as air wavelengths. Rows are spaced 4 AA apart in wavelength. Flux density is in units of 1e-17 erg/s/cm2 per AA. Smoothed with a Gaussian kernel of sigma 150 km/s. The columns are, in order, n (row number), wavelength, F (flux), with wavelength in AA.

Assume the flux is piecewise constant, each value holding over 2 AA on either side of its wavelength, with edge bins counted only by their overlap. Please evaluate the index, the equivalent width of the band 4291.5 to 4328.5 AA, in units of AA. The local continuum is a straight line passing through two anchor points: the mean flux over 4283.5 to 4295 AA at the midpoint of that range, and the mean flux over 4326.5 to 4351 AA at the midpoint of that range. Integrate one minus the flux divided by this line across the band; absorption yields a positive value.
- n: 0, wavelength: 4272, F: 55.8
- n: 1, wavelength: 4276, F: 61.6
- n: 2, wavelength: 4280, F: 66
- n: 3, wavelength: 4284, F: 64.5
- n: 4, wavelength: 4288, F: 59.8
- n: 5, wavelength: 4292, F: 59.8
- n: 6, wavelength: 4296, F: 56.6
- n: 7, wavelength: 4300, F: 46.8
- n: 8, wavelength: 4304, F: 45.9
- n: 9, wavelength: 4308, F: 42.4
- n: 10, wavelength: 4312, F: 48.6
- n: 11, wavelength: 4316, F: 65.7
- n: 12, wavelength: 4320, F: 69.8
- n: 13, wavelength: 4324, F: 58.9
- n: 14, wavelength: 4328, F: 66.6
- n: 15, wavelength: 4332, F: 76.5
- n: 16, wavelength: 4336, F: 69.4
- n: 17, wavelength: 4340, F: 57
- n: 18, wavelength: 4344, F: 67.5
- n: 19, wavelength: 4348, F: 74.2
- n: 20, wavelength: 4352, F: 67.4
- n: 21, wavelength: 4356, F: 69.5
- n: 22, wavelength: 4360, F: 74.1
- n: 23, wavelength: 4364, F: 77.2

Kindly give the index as 4.9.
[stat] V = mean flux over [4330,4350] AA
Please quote 68.9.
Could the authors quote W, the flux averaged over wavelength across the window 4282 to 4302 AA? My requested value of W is 57.5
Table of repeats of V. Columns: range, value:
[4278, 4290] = 63.4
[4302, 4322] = 54.5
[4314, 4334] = 67.5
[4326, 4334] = 71.5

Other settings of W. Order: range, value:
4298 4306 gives 46.3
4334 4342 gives 63.2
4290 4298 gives 58.2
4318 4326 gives 64.3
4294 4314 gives 48.1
